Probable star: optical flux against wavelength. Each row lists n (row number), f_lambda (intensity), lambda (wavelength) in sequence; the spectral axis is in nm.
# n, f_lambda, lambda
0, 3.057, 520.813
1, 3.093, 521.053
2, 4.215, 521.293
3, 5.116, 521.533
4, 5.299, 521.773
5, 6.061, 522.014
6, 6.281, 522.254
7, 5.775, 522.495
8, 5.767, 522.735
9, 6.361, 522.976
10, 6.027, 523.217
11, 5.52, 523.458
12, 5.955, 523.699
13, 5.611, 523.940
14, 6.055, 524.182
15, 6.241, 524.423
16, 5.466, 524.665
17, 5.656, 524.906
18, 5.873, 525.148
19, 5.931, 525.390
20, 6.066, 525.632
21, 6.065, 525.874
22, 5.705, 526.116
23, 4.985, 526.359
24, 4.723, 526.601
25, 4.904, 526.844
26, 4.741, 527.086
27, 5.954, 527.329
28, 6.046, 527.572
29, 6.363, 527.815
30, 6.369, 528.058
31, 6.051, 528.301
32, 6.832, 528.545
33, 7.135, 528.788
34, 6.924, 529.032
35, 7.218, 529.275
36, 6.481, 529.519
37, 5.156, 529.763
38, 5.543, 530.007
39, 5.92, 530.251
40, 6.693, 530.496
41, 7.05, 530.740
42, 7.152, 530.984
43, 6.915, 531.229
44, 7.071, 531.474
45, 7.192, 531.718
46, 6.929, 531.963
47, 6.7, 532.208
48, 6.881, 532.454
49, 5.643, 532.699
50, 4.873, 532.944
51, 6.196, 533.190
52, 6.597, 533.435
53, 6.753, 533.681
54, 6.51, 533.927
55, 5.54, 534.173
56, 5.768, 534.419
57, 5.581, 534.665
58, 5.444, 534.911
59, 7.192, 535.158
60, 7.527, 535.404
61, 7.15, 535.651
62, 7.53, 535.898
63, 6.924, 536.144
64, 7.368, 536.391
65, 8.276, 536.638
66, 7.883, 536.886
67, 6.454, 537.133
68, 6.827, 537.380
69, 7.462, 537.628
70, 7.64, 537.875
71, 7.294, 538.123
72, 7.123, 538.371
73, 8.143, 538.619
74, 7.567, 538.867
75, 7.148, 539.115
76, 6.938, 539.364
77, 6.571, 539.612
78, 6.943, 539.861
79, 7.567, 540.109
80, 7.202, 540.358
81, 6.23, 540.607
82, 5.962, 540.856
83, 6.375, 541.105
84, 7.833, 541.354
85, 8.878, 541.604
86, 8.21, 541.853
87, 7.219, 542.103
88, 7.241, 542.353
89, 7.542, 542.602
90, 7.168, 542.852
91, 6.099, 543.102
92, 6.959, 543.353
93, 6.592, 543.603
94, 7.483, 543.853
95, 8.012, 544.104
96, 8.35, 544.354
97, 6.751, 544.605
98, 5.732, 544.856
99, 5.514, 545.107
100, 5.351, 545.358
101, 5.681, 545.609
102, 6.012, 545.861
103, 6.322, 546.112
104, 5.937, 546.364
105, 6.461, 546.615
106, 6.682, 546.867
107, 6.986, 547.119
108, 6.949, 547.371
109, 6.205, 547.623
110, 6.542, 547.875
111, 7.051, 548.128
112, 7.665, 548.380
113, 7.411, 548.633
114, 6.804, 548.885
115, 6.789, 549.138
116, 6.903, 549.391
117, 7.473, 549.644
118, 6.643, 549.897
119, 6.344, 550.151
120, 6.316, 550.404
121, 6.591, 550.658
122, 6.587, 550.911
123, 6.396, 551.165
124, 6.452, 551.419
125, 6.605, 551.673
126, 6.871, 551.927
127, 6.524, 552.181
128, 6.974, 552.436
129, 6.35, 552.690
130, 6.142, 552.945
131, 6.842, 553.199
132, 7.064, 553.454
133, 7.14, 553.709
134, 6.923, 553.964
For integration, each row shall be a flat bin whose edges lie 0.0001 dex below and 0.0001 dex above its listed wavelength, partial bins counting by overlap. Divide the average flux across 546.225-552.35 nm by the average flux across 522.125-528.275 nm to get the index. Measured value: 1.16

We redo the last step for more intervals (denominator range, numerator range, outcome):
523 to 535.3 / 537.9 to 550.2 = 1.13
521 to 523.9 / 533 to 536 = 1.17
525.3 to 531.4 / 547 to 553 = 1.10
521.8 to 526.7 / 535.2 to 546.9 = 1.21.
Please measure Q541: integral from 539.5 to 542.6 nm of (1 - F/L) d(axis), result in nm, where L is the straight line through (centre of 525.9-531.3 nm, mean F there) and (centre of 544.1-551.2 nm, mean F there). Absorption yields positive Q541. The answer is -0.36 nm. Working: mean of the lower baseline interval 6.12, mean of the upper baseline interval 6.62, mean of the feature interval 7.2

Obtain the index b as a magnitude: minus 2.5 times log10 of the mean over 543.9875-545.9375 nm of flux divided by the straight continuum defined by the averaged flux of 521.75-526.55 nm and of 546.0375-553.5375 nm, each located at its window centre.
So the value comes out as 0.017 mag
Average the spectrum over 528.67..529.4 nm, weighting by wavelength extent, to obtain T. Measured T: 7.09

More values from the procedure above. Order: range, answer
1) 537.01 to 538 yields 7.1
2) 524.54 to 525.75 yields 5.8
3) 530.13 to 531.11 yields 6.7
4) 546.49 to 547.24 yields 6.71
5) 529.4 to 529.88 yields 5.82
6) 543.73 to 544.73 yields 7.65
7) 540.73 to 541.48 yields 6.72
